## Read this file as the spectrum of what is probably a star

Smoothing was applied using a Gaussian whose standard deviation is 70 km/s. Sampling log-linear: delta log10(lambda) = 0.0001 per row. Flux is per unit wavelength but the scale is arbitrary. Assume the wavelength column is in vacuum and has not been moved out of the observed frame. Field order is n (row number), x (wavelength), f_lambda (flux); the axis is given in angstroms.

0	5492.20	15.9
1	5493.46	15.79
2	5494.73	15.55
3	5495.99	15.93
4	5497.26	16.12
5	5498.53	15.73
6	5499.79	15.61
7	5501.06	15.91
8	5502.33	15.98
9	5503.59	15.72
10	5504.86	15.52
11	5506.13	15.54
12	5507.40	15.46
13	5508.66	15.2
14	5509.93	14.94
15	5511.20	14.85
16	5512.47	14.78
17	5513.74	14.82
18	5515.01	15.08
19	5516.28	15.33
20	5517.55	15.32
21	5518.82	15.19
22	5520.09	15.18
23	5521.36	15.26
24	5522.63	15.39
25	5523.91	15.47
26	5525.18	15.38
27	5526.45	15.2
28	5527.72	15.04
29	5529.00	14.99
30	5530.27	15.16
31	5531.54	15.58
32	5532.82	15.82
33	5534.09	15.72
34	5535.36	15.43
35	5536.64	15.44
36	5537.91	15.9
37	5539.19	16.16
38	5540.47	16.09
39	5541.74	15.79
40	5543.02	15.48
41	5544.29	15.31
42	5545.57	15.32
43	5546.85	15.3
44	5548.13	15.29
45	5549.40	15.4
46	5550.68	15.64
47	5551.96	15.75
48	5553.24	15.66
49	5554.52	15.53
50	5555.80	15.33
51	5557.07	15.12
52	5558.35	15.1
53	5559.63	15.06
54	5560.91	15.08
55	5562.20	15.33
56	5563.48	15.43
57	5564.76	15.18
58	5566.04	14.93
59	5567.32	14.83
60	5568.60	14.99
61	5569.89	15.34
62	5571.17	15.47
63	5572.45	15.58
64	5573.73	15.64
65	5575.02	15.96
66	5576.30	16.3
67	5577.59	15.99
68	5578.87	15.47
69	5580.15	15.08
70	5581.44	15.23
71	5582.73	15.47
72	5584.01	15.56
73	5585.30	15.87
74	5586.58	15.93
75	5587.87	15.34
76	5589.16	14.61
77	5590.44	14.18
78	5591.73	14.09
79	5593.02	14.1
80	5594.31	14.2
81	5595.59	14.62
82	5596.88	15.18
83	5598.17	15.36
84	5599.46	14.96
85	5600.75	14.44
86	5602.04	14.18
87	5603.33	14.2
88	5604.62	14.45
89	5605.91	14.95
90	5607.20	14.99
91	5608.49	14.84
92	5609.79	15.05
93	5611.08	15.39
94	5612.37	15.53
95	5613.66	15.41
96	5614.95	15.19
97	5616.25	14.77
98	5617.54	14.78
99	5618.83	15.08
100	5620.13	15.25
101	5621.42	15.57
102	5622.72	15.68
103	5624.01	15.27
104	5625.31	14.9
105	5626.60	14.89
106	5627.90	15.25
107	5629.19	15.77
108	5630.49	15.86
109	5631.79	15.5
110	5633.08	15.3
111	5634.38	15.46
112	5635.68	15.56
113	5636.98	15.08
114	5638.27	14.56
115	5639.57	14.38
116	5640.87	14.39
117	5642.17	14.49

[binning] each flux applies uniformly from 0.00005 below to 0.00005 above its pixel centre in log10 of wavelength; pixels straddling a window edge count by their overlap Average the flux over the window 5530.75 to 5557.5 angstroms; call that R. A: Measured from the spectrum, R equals 15.6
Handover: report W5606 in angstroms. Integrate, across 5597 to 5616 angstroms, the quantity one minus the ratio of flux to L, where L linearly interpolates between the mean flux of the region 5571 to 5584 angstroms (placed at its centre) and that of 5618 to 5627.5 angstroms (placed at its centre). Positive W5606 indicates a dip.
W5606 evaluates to 0.5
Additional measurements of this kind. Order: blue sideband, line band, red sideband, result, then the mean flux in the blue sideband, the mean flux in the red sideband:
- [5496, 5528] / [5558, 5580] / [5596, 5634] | -0.2 angstroms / 15.4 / 15.1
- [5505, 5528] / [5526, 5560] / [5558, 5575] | -0.5 angstroms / 15.2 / 15.3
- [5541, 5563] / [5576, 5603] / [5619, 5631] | 0.6 angstroms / 15.4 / 15.4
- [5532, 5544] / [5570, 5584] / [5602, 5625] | -0.2 angstroms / 15.7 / 15.1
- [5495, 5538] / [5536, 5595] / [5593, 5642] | -0.5 angstroms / 15.4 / 15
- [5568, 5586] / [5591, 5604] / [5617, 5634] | 0.8 angstroms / 15.6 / 15.3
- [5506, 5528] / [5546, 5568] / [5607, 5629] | -0.2 angstroms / 15.2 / 15.2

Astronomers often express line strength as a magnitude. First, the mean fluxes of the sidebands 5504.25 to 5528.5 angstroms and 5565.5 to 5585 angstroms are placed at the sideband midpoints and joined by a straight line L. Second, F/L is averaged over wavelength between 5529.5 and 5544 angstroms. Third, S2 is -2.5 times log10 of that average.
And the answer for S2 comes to -0.03 mag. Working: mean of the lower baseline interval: 15.2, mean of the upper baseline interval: 15.5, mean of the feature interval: 15.7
